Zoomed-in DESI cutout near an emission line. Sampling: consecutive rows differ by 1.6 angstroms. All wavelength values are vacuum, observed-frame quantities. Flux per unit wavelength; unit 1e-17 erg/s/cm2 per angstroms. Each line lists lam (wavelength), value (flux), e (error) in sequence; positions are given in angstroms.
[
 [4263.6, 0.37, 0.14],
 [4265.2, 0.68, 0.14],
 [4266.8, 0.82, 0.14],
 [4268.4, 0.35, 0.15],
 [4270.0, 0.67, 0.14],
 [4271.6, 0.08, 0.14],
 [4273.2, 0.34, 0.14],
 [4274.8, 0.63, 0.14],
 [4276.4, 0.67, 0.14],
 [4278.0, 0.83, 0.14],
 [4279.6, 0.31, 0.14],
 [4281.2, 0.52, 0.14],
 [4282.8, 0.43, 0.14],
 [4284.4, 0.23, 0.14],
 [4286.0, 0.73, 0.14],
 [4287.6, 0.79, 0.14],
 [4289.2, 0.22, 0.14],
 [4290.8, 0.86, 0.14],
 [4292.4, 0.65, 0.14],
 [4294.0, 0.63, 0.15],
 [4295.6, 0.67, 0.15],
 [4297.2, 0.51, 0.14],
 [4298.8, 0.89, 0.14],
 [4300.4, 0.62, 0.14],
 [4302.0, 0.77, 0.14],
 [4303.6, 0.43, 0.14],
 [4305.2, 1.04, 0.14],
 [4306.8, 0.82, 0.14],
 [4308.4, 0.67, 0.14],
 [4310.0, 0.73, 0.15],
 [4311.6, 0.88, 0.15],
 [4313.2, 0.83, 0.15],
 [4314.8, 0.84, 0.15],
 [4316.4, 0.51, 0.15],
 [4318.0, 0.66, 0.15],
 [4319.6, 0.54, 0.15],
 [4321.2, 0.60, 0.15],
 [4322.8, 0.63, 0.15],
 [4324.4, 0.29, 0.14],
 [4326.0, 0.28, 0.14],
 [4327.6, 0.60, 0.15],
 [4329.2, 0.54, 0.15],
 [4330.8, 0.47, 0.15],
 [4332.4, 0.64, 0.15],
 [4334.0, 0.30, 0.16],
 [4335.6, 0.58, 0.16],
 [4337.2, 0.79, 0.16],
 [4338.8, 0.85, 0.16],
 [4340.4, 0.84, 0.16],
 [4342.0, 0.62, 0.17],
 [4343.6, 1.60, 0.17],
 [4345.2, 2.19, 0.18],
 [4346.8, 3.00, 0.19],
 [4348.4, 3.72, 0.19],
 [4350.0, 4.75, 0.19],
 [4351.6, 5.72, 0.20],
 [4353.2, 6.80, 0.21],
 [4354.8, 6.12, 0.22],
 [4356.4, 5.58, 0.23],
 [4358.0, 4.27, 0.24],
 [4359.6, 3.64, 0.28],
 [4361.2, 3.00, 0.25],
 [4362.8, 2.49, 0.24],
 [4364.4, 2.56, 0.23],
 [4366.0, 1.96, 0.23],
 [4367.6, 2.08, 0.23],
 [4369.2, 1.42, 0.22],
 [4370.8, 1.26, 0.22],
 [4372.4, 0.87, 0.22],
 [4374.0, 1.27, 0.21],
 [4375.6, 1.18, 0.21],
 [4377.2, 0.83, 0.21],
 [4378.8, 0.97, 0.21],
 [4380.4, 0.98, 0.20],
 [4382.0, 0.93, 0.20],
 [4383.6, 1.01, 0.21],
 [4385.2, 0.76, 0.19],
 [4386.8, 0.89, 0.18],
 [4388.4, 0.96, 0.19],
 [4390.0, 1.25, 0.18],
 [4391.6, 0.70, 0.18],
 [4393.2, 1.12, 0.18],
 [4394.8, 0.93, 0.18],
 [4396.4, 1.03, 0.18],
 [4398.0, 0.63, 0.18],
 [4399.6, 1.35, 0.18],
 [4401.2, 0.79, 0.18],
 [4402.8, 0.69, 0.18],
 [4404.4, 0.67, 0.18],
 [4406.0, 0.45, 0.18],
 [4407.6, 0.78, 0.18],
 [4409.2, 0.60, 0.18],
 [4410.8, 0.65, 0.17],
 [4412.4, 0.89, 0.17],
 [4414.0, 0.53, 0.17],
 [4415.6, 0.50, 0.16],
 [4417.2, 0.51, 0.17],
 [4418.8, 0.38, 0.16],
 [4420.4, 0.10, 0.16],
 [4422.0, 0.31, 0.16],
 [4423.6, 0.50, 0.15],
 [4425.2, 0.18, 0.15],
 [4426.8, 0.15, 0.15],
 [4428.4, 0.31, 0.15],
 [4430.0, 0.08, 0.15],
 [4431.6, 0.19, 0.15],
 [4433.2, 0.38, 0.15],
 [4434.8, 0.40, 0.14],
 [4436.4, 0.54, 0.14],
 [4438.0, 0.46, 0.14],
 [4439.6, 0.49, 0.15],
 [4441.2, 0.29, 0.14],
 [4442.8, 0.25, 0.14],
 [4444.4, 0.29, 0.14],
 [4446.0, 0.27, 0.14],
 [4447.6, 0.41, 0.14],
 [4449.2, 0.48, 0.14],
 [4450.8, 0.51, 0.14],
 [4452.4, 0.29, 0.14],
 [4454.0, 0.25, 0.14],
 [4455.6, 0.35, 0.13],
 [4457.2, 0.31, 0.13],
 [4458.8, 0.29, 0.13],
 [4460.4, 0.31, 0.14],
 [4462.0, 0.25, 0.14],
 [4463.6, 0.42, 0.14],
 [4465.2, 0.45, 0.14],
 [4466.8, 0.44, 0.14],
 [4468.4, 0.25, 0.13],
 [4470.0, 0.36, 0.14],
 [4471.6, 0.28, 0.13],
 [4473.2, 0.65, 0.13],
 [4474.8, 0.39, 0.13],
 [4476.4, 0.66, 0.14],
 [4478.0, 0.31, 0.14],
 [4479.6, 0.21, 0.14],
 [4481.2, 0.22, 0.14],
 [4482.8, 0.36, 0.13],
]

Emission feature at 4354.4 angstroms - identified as Lyman alpha 1216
